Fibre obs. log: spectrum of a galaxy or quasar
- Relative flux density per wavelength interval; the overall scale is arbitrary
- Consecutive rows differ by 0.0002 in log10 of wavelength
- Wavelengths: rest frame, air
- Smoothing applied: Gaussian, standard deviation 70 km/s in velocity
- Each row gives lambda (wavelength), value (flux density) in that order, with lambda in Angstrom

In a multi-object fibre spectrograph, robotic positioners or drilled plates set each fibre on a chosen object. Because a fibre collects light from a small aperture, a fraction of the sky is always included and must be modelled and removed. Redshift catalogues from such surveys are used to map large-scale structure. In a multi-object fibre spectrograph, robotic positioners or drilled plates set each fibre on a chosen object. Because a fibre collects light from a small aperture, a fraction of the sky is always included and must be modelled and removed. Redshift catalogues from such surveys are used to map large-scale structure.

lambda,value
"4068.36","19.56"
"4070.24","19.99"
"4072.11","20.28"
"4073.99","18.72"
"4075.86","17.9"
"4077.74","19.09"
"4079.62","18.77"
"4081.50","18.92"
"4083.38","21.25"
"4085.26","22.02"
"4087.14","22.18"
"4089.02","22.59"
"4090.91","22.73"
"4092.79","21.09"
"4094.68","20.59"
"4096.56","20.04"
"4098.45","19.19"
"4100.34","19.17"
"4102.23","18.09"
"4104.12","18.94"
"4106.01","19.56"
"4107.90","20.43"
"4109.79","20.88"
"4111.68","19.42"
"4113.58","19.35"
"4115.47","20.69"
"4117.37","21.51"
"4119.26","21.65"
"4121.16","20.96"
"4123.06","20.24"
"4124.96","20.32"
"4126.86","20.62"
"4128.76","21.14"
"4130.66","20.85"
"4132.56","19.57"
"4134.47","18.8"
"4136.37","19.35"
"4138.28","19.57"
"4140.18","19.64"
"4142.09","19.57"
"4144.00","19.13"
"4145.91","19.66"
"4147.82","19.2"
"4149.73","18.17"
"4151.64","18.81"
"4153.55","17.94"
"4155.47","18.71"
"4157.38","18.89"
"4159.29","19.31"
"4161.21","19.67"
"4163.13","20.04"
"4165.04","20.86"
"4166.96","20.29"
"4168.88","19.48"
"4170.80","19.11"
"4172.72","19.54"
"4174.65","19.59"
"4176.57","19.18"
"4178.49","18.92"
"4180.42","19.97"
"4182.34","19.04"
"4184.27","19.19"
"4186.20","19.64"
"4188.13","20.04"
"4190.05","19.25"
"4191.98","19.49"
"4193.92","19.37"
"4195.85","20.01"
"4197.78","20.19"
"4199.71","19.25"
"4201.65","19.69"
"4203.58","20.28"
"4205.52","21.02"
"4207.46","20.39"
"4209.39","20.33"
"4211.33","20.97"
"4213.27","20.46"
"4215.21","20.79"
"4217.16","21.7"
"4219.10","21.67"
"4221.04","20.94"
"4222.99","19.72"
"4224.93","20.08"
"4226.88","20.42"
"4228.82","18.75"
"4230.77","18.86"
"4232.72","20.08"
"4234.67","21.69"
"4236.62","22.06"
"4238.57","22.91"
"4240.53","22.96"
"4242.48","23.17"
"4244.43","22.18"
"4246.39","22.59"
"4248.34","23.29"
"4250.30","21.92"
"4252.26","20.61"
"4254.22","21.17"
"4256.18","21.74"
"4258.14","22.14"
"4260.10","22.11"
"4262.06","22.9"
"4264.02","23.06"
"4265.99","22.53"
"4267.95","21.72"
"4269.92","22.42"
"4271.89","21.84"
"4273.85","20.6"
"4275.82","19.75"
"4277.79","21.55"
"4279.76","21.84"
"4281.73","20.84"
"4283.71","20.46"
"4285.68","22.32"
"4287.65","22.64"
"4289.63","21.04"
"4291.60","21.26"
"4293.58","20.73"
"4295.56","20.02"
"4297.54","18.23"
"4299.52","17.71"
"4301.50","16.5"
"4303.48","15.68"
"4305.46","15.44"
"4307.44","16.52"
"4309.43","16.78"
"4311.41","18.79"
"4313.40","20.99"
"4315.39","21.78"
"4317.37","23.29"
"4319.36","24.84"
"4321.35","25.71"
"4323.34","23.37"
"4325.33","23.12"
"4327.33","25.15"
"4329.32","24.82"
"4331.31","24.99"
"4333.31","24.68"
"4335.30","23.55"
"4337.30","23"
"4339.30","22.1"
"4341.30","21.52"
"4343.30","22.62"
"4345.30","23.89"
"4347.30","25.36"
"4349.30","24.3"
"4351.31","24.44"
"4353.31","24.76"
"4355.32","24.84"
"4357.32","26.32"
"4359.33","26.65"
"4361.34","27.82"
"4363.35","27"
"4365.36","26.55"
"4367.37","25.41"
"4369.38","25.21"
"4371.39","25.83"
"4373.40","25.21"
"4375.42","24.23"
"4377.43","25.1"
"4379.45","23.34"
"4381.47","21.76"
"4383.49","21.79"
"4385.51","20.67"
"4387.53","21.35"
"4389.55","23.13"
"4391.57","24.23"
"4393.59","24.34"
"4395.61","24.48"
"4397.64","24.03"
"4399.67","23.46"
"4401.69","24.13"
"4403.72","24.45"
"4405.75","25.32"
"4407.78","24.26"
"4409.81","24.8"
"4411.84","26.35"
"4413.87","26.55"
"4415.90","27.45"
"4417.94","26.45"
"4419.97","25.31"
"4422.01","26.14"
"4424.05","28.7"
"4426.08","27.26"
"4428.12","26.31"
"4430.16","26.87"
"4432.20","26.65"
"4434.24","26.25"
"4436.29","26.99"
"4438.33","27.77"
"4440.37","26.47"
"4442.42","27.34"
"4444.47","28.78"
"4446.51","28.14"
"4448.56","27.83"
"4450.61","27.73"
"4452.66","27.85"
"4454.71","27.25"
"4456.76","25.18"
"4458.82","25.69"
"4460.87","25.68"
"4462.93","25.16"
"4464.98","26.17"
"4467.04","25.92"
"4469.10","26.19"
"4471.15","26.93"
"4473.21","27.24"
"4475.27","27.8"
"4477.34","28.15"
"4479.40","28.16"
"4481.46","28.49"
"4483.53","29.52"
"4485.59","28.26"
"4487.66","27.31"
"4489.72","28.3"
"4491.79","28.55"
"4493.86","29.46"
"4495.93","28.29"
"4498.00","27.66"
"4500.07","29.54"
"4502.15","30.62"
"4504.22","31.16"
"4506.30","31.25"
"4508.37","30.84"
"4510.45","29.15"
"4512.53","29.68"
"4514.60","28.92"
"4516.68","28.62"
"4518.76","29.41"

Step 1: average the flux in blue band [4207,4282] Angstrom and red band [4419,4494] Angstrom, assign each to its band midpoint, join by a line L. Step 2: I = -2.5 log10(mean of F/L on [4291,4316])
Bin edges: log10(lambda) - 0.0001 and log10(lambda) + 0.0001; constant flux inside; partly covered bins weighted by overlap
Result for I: 0.24 mag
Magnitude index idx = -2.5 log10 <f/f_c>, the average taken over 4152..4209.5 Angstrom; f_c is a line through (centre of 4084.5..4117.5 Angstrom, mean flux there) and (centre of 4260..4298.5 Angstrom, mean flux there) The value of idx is 0.07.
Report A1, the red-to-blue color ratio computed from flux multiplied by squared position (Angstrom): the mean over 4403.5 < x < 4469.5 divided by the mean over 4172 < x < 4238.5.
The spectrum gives 1.5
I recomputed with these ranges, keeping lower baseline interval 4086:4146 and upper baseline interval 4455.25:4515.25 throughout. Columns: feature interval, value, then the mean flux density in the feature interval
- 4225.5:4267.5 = 0.06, 21.8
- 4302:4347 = 0.13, 21.9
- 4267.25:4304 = 0.17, 20.4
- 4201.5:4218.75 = 0.08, 20.7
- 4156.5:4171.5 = 0.08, 19.7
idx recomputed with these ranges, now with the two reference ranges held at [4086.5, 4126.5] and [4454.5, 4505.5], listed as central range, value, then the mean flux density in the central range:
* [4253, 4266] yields 0.059 mag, 22.2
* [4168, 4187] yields 0.131 mag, 19.4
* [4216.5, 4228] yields 0.099 mag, 20.7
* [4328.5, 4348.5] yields 0.059 mag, 23.7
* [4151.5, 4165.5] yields 0.118 mag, 19.3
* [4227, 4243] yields 0.086 mag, 21.2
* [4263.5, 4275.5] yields 0.084 mag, 21.9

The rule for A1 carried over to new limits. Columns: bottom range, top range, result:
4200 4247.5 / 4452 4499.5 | 1.47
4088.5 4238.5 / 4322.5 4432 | 1.37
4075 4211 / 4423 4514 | 1.63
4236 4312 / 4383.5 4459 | 1.33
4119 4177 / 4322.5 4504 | 1.49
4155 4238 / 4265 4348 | 1.13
